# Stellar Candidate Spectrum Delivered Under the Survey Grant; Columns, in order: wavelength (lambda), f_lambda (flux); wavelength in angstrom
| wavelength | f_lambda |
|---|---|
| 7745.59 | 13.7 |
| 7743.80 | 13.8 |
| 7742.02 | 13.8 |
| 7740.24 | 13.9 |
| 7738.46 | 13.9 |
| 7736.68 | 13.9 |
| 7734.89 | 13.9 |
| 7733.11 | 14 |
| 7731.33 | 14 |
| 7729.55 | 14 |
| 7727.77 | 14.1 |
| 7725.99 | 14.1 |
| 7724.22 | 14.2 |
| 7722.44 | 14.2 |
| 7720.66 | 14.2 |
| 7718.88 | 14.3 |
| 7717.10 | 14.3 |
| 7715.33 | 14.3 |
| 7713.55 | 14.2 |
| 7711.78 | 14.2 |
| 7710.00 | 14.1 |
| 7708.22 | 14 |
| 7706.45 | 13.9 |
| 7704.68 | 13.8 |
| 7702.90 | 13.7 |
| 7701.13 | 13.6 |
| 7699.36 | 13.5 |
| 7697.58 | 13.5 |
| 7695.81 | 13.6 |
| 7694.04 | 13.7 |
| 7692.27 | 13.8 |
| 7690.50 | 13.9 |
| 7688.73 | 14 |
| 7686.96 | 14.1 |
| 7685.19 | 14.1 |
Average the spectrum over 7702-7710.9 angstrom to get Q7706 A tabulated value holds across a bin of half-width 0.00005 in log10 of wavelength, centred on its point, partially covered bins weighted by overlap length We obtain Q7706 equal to 13.9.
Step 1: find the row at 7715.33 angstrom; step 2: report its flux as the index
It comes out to 14.3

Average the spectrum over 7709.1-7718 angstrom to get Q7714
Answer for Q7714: 14.2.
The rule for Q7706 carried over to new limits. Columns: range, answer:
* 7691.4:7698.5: 13.6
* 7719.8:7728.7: 14.2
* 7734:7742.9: 13.9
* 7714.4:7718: 14.3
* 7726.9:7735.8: 14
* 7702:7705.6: 13.8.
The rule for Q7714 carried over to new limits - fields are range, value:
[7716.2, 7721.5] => 14.3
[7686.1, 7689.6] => 14.1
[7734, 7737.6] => 13.9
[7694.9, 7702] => 13.5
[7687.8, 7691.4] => 14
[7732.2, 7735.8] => 13.9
